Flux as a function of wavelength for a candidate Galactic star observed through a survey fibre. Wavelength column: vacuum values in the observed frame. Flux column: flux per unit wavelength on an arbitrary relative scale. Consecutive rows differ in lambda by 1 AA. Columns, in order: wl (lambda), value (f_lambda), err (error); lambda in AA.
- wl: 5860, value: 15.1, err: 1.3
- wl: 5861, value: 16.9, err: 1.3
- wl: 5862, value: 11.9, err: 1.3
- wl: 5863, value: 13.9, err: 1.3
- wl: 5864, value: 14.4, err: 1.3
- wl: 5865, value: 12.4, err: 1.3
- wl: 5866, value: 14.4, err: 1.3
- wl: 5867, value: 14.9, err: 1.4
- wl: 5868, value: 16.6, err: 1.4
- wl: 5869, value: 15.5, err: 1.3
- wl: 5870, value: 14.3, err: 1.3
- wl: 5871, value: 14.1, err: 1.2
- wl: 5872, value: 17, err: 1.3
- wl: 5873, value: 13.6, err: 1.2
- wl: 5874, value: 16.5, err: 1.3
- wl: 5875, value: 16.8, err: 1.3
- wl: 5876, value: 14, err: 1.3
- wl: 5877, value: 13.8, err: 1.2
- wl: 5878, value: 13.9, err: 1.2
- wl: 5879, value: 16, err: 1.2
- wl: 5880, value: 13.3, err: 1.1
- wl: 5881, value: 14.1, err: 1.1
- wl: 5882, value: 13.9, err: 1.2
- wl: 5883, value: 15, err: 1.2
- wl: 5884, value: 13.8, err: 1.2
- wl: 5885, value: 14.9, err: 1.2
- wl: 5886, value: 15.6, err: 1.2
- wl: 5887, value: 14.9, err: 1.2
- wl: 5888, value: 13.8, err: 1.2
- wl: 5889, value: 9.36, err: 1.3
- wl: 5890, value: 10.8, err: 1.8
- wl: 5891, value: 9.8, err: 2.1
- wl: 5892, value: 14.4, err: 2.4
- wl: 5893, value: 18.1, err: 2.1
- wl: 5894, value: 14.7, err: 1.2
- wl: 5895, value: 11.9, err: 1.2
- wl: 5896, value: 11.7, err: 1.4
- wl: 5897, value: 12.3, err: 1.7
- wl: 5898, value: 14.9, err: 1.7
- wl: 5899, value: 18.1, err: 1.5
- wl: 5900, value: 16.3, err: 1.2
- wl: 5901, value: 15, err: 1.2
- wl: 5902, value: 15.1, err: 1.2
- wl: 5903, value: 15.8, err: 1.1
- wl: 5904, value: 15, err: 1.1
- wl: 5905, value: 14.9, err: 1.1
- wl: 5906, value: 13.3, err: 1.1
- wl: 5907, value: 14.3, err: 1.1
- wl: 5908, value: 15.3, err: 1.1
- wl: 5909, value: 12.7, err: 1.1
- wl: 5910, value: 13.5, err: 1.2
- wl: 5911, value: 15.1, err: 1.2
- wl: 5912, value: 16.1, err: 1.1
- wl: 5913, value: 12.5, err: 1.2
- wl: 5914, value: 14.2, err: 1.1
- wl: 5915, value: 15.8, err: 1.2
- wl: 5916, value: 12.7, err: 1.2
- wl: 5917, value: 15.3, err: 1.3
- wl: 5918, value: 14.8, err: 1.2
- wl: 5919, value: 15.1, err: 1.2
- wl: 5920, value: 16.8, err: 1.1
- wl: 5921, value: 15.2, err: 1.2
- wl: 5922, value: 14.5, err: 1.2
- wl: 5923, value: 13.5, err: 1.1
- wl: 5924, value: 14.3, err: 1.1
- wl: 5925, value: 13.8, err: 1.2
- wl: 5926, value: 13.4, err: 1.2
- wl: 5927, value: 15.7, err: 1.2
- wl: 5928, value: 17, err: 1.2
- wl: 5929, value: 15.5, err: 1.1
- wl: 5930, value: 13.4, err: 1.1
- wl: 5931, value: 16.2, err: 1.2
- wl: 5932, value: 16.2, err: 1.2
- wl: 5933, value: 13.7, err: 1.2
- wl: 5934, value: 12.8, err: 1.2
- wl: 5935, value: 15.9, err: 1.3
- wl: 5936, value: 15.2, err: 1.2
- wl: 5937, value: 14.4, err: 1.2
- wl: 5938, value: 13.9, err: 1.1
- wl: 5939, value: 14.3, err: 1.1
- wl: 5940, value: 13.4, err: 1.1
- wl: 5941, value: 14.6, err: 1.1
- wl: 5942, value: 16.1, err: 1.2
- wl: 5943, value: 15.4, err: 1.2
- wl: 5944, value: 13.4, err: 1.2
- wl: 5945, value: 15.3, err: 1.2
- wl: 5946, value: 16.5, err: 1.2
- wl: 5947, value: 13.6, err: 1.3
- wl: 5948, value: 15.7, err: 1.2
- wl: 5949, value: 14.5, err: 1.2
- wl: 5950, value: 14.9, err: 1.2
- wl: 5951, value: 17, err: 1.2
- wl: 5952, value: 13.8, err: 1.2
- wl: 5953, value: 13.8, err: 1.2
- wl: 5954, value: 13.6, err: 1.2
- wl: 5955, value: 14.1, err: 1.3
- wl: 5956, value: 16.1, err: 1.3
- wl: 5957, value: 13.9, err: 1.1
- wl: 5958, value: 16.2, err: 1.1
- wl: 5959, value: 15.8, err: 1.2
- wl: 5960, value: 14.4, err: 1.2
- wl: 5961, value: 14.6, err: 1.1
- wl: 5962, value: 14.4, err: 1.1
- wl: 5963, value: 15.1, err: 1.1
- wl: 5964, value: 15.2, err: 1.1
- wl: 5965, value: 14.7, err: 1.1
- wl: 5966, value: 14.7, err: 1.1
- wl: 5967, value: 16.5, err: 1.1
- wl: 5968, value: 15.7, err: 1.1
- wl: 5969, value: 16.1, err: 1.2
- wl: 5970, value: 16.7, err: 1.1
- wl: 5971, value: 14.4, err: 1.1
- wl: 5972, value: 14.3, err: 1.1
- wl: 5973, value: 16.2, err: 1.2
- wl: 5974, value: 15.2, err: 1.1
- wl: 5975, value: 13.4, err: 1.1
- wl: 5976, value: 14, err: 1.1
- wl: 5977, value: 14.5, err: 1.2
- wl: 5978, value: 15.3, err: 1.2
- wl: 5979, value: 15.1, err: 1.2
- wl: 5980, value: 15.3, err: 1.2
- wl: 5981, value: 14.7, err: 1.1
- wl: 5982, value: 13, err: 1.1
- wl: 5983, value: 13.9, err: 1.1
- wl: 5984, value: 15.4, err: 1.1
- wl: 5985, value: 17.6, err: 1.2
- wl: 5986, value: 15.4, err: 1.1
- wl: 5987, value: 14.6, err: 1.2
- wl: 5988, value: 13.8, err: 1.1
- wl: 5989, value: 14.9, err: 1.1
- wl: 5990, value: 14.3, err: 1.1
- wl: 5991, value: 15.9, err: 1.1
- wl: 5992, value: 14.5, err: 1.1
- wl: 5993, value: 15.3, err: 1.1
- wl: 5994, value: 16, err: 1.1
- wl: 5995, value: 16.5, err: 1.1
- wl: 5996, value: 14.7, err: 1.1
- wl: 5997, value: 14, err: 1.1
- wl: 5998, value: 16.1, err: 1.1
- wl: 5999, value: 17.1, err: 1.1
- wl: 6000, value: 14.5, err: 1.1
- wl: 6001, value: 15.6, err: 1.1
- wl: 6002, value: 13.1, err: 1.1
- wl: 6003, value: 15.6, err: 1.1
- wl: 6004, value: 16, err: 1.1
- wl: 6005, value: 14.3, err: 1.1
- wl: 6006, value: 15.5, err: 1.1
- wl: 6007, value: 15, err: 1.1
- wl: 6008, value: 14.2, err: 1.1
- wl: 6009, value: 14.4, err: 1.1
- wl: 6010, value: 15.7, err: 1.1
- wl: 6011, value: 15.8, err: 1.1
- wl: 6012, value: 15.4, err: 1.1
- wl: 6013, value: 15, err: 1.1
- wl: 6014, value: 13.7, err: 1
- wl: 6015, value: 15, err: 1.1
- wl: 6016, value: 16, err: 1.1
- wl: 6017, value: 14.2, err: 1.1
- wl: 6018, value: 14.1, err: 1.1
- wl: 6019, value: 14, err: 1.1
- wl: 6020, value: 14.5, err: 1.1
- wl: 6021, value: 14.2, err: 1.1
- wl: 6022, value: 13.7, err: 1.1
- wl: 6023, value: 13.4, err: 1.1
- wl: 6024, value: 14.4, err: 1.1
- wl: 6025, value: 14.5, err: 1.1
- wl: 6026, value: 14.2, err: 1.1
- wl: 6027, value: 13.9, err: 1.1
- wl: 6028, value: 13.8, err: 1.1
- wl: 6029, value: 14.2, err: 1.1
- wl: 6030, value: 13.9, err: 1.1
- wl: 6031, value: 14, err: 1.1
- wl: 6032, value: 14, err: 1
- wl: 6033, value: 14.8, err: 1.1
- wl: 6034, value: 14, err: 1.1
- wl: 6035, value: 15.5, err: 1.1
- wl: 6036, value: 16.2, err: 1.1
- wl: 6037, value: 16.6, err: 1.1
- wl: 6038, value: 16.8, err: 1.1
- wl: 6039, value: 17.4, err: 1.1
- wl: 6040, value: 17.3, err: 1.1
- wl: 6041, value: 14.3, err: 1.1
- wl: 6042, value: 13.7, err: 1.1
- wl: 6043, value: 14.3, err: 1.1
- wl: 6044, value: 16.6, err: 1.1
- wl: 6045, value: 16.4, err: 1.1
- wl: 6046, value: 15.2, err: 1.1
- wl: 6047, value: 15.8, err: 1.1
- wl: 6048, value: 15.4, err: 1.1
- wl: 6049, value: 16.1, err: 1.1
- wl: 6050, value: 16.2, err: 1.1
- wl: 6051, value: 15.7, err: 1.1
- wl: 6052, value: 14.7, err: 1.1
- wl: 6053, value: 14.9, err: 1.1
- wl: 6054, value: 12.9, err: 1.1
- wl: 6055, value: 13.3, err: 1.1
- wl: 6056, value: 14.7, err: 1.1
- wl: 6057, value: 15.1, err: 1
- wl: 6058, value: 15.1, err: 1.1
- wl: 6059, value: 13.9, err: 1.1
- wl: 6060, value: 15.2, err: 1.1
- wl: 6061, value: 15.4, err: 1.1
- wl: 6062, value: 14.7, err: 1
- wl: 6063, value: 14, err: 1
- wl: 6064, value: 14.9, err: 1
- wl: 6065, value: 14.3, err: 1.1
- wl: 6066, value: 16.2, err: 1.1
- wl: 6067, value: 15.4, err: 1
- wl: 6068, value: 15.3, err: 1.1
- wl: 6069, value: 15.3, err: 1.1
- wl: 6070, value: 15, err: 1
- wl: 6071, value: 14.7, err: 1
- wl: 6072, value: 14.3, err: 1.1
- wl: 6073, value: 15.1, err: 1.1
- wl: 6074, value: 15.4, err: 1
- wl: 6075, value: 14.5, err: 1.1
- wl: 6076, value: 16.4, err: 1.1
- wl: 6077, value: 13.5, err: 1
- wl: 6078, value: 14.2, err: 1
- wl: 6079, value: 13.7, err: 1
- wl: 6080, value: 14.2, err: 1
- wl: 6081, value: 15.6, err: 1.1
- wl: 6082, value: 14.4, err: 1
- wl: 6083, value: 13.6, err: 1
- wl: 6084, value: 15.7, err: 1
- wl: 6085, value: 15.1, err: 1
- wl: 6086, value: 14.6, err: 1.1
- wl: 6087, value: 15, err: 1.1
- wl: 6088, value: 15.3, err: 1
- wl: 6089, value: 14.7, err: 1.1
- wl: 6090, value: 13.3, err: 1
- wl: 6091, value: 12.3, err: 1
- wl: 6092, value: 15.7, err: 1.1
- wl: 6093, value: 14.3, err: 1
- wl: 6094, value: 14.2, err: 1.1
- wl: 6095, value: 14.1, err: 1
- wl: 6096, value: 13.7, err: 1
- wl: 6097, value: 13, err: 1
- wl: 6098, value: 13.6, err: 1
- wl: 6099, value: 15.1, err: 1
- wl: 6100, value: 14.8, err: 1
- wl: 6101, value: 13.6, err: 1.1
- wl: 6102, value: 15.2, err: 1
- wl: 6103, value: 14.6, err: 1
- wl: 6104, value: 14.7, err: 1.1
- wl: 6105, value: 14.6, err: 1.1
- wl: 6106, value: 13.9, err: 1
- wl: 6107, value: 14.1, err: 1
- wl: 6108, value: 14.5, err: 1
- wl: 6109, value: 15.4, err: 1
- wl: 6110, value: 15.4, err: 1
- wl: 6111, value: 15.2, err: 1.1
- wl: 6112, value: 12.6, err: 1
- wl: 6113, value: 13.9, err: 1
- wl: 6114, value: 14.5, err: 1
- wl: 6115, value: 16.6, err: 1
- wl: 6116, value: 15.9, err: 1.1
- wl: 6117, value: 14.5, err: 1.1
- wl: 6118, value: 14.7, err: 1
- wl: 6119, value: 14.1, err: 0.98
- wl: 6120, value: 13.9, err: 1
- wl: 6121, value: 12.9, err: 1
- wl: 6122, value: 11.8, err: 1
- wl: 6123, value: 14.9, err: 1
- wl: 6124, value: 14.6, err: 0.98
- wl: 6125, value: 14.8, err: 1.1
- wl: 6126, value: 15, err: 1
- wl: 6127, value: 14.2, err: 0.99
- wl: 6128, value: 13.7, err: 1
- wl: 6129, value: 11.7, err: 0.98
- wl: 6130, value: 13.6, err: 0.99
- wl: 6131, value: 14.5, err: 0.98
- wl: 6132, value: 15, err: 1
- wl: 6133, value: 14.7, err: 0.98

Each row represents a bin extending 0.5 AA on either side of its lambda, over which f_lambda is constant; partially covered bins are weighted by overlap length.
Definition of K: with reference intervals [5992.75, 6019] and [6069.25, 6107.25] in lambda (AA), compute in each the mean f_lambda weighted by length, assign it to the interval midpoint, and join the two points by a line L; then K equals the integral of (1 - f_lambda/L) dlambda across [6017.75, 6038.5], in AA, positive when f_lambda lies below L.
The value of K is 0.6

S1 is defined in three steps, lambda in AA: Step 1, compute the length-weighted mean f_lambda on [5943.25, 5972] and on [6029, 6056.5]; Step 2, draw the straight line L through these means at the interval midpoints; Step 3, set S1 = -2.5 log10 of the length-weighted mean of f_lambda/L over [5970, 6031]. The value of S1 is 0.02 mag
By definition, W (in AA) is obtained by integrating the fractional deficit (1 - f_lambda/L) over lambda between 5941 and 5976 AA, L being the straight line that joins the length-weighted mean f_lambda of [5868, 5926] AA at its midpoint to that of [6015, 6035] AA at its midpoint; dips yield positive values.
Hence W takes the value -1.6 AA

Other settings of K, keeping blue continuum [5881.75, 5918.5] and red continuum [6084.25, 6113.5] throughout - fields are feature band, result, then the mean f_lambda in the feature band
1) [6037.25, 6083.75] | -2.25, 15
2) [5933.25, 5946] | -0.34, 14.6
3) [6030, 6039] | -0.61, 15.3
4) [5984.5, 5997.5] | -0.83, 15.2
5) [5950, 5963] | -0.52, 14.8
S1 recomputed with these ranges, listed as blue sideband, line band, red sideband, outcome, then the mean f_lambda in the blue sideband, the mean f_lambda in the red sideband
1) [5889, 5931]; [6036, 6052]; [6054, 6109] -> -0.09 mag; 14.4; 14.6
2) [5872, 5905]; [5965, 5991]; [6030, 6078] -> -0.02 mag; 14.3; 15.1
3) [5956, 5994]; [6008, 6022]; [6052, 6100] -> 0.01 mag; 15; 14.6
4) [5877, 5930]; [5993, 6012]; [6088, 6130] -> -0.07 mag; 14.4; 14.3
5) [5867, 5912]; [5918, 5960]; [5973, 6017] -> -0.01 mag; 14.4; 15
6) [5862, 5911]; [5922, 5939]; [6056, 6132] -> -0.02 mag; 14.3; 14.5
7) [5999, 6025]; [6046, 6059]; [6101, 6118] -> -0.02 mag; 14.7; 14.7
